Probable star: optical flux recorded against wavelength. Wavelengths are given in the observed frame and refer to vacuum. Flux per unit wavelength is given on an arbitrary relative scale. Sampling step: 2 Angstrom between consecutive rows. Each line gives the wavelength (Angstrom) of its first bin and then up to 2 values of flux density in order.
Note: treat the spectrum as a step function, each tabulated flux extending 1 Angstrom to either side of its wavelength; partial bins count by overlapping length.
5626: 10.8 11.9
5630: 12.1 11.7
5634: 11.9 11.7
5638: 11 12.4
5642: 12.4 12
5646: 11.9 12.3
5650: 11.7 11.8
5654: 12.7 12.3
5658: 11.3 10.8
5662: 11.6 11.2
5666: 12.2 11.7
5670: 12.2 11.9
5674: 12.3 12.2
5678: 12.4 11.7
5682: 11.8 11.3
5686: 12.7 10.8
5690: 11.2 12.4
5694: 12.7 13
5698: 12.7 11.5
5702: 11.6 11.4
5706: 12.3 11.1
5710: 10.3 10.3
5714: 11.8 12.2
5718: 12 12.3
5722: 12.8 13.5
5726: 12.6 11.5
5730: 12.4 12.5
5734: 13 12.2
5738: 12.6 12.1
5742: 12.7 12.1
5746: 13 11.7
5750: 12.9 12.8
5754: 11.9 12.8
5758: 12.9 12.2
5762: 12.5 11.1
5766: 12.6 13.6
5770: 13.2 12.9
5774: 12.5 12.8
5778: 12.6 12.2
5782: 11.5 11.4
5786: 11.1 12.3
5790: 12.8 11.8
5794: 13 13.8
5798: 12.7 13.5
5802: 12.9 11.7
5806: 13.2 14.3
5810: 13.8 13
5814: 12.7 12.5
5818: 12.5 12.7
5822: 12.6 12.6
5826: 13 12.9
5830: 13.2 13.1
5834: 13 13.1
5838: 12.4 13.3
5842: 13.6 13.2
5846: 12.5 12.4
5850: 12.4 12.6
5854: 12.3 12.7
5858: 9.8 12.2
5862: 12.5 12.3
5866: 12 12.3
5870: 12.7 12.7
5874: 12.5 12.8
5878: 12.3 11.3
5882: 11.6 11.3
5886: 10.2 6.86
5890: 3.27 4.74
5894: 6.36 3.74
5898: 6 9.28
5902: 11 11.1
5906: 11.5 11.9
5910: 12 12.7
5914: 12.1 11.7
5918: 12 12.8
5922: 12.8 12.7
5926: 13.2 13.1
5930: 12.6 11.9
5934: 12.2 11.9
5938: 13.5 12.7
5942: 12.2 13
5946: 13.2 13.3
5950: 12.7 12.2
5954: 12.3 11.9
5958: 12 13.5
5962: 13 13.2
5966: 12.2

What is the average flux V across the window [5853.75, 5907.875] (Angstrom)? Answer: 10.3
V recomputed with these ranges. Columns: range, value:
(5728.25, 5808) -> 12.5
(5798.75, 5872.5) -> 12.7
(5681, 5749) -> 12.1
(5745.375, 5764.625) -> 12.4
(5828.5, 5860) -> 12.6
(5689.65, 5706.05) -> 12.1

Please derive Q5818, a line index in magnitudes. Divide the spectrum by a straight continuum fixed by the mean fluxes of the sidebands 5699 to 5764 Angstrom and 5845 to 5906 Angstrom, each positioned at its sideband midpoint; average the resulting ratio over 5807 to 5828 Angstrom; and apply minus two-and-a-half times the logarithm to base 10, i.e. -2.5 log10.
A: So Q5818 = -0.160 mag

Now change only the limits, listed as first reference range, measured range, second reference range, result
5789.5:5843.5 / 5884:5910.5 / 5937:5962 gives 0.47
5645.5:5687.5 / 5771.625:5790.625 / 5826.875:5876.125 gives 0.01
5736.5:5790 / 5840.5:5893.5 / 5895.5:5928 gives 0.02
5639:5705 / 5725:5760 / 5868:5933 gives -0.08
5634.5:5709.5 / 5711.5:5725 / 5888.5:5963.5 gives -0.04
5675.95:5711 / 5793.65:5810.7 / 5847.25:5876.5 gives -0.09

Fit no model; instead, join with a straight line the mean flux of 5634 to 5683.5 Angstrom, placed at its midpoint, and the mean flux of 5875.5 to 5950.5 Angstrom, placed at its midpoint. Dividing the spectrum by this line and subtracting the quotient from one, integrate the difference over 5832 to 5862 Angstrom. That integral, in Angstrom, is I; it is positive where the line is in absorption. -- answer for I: -3.5 Angstrom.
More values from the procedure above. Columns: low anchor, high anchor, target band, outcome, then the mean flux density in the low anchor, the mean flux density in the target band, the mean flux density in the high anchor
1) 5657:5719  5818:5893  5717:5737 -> -1.2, 11.8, 12.5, 11.8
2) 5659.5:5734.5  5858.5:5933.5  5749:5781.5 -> -2.8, 11.9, 12.6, 10.9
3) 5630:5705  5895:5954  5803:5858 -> -4.6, 11.9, 12.8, 11.8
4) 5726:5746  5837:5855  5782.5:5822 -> -0.3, 12.4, 12.7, 12.7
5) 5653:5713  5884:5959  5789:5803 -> -1.8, 11.8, 12.9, 11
